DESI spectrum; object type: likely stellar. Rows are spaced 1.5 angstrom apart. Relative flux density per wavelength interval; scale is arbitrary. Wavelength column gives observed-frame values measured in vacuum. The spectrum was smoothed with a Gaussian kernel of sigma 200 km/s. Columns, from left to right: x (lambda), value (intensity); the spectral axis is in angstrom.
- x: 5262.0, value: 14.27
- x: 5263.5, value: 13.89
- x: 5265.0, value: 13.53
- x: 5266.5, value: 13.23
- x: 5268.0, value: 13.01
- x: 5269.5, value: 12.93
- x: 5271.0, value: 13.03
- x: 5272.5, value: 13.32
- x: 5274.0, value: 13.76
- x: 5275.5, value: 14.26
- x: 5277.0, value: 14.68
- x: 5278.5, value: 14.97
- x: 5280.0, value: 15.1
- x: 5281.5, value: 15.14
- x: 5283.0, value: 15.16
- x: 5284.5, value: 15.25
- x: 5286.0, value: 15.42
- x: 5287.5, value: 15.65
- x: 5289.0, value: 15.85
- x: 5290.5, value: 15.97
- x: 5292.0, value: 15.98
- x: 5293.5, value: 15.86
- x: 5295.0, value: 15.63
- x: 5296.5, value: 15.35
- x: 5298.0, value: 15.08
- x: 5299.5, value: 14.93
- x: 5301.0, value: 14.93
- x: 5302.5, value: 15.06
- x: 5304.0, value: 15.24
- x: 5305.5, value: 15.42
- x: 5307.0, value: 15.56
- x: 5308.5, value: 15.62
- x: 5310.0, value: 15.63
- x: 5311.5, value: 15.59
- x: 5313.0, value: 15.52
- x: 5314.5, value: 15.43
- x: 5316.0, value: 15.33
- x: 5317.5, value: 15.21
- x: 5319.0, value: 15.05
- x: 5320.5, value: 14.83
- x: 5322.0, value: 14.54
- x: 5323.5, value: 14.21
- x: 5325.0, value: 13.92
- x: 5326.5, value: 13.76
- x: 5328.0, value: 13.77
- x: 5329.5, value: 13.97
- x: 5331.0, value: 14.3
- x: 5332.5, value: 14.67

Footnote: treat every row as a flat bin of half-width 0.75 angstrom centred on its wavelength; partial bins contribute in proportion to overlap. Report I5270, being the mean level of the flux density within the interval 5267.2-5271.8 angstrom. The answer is 13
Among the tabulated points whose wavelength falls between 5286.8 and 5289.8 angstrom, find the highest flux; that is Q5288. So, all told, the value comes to 15.85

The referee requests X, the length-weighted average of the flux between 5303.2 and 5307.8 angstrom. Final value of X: 15.4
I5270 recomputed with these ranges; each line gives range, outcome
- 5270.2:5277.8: 13.8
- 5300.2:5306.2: 15.2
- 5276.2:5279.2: 14.8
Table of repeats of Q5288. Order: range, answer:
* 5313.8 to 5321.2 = 15.43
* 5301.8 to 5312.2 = 15.63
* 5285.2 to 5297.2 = 15.98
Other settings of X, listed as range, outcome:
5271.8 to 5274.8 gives 13.6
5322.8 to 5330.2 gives 13.9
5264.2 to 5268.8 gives 13.3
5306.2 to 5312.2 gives 15.6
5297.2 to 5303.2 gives 15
